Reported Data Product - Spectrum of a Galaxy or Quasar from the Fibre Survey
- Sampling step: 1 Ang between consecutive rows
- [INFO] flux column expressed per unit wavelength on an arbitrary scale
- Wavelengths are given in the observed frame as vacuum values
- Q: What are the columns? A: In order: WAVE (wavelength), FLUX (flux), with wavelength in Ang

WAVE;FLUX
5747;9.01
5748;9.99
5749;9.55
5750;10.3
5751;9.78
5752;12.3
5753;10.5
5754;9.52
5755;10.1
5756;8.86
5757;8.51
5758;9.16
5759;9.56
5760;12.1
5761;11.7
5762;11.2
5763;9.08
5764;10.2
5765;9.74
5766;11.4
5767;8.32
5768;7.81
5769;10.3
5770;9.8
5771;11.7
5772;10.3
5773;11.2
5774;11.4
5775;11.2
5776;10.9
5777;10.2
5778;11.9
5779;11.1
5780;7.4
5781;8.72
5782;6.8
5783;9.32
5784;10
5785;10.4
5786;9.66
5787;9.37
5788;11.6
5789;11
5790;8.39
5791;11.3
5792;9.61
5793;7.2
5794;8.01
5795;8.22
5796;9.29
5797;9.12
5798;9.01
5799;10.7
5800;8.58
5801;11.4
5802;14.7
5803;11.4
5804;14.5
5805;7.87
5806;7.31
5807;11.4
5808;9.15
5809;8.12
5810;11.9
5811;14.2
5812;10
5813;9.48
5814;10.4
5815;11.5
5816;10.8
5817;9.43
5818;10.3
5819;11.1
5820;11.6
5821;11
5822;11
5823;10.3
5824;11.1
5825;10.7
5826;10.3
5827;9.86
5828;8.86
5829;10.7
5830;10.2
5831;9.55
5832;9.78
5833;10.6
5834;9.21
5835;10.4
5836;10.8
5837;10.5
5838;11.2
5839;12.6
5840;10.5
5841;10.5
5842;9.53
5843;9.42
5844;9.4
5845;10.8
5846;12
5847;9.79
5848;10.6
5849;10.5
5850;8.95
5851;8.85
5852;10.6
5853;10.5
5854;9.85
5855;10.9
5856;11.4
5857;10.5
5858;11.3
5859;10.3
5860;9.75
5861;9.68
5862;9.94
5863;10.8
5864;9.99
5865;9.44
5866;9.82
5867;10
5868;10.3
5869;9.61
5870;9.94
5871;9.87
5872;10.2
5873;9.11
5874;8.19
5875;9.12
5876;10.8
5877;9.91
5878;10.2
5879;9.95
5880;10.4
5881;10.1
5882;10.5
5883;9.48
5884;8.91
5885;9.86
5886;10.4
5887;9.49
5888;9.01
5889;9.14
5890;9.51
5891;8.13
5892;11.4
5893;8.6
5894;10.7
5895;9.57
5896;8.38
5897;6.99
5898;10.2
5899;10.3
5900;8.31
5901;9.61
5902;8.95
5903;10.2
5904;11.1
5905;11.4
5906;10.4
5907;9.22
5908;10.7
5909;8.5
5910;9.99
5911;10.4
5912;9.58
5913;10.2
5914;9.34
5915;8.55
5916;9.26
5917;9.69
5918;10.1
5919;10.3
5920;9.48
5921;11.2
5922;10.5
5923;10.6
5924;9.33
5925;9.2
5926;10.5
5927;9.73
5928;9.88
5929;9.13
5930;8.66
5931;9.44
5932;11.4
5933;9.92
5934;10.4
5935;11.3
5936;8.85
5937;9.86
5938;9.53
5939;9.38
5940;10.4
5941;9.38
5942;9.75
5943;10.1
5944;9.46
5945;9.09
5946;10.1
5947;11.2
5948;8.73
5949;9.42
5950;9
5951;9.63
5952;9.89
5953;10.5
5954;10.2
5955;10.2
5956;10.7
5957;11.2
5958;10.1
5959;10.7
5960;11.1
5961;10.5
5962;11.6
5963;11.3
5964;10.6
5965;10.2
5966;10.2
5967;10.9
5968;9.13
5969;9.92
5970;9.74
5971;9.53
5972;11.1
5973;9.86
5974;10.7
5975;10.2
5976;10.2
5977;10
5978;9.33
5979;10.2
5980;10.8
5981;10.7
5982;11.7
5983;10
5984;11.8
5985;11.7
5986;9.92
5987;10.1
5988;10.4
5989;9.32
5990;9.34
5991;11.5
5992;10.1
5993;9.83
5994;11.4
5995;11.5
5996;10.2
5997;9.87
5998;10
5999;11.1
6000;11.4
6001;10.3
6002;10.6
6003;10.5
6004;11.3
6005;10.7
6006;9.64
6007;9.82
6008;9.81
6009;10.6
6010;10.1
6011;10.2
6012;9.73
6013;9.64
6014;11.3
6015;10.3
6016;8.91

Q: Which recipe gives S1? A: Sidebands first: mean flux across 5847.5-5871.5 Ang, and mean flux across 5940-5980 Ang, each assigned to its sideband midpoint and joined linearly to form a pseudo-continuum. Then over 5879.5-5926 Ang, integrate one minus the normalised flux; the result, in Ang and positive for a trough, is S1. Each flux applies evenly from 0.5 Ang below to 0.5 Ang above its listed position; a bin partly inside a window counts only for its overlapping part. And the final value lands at 1.9 Ang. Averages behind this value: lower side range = 10.1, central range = 9.73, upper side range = 10.2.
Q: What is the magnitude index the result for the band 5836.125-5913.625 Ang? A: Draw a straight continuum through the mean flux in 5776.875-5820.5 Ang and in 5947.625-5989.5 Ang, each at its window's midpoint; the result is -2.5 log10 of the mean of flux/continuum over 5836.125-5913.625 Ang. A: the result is 0.02 mag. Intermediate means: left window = 10.1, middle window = 9.96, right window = 10.3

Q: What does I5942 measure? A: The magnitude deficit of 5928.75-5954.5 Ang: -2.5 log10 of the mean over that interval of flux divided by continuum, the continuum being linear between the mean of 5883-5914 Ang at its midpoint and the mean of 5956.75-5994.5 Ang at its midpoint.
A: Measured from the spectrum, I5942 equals 0.03 mag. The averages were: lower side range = 9.63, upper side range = 10.4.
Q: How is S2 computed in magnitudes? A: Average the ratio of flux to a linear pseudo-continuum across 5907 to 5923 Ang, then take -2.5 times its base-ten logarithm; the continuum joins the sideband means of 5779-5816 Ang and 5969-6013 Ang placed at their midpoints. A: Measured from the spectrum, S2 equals 0.04 mag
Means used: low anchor 9.95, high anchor 10.4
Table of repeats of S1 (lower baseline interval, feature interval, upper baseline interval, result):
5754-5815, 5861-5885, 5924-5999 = 0.65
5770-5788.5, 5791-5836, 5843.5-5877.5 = -0.50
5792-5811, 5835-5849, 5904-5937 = -0.86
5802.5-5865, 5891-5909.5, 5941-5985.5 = 1.23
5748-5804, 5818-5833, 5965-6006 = -0.43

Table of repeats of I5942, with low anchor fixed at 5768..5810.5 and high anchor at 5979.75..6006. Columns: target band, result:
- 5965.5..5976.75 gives 0.04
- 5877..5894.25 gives 0.06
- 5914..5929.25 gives 0.06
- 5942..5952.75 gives 0.08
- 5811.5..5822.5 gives -0.05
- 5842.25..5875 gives 0.02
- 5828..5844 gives -0.02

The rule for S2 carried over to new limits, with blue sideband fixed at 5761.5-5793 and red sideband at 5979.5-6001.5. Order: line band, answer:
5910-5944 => 0.06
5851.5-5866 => -0.01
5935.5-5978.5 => 0.04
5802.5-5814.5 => -0.04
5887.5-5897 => 0.12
